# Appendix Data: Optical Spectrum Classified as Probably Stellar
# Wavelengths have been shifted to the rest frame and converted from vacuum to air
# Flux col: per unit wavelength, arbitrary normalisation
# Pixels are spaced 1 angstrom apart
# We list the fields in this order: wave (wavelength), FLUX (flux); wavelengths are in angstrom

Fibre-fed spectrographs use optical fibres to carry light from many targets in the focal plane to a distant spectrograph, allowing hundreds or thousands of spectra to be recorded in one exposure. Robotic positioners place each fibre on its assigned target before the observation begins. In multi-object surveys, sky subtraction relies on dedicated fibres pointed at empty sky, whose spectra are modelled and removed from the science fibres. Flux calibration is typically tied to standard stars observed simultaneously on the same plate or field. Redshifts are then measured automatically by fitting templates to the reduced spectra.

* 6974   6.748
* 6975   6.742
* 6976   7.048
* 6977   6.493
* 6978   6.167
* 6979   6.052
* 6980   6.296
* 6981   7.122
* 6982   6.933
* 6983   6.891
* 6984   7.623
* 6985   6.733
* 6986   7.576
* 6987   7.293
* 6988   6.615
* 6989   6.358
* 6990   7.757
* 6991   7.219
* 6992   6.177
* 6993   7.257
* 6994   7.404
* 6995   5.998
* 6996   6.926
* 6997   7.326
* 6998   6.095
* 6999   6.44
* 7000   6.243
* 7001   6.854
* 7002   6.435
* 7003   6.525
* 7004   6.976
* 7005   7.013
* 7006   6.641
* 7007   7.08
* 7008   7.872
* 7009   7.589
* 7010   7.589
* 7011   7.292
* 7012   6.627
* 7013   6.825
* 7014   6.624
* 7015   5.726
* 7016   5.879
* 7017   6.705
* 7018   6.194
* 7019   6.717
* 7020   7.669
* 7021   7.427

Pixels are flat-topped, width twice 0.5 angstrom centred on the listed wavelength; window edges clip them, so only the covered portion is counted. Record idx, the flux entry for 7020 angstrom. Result 7.669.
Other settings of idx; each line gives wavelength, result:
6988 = 6.615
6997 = 7.326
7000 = 6.243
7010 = 7.589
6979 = 6.052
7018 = 6.194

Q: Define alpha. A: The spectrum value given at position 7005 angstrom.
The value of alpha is 7.013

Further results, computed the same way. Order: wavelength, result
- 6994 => 7.404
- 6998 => 6.095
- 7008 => 7.872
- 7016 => 5.879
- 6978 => 6.167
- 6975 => 6.742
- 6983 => 6.891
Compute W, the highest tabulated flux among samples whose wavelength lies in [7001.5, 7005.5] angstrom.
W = 7.013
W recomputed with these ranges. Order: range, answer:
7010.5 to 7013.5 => 7.292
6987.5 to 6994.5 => 7.757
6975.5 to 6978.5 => 7.048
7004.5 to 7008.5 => 7.872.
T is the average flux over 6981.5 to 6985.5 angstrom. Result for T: 7.04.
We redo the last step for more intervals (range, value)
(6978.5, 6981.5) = 6.49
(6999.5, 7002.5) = 6.51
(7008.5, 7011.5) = 7.49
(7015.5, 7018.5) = 6.26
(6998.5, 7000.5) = 6.34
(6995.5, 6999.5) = 6.7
